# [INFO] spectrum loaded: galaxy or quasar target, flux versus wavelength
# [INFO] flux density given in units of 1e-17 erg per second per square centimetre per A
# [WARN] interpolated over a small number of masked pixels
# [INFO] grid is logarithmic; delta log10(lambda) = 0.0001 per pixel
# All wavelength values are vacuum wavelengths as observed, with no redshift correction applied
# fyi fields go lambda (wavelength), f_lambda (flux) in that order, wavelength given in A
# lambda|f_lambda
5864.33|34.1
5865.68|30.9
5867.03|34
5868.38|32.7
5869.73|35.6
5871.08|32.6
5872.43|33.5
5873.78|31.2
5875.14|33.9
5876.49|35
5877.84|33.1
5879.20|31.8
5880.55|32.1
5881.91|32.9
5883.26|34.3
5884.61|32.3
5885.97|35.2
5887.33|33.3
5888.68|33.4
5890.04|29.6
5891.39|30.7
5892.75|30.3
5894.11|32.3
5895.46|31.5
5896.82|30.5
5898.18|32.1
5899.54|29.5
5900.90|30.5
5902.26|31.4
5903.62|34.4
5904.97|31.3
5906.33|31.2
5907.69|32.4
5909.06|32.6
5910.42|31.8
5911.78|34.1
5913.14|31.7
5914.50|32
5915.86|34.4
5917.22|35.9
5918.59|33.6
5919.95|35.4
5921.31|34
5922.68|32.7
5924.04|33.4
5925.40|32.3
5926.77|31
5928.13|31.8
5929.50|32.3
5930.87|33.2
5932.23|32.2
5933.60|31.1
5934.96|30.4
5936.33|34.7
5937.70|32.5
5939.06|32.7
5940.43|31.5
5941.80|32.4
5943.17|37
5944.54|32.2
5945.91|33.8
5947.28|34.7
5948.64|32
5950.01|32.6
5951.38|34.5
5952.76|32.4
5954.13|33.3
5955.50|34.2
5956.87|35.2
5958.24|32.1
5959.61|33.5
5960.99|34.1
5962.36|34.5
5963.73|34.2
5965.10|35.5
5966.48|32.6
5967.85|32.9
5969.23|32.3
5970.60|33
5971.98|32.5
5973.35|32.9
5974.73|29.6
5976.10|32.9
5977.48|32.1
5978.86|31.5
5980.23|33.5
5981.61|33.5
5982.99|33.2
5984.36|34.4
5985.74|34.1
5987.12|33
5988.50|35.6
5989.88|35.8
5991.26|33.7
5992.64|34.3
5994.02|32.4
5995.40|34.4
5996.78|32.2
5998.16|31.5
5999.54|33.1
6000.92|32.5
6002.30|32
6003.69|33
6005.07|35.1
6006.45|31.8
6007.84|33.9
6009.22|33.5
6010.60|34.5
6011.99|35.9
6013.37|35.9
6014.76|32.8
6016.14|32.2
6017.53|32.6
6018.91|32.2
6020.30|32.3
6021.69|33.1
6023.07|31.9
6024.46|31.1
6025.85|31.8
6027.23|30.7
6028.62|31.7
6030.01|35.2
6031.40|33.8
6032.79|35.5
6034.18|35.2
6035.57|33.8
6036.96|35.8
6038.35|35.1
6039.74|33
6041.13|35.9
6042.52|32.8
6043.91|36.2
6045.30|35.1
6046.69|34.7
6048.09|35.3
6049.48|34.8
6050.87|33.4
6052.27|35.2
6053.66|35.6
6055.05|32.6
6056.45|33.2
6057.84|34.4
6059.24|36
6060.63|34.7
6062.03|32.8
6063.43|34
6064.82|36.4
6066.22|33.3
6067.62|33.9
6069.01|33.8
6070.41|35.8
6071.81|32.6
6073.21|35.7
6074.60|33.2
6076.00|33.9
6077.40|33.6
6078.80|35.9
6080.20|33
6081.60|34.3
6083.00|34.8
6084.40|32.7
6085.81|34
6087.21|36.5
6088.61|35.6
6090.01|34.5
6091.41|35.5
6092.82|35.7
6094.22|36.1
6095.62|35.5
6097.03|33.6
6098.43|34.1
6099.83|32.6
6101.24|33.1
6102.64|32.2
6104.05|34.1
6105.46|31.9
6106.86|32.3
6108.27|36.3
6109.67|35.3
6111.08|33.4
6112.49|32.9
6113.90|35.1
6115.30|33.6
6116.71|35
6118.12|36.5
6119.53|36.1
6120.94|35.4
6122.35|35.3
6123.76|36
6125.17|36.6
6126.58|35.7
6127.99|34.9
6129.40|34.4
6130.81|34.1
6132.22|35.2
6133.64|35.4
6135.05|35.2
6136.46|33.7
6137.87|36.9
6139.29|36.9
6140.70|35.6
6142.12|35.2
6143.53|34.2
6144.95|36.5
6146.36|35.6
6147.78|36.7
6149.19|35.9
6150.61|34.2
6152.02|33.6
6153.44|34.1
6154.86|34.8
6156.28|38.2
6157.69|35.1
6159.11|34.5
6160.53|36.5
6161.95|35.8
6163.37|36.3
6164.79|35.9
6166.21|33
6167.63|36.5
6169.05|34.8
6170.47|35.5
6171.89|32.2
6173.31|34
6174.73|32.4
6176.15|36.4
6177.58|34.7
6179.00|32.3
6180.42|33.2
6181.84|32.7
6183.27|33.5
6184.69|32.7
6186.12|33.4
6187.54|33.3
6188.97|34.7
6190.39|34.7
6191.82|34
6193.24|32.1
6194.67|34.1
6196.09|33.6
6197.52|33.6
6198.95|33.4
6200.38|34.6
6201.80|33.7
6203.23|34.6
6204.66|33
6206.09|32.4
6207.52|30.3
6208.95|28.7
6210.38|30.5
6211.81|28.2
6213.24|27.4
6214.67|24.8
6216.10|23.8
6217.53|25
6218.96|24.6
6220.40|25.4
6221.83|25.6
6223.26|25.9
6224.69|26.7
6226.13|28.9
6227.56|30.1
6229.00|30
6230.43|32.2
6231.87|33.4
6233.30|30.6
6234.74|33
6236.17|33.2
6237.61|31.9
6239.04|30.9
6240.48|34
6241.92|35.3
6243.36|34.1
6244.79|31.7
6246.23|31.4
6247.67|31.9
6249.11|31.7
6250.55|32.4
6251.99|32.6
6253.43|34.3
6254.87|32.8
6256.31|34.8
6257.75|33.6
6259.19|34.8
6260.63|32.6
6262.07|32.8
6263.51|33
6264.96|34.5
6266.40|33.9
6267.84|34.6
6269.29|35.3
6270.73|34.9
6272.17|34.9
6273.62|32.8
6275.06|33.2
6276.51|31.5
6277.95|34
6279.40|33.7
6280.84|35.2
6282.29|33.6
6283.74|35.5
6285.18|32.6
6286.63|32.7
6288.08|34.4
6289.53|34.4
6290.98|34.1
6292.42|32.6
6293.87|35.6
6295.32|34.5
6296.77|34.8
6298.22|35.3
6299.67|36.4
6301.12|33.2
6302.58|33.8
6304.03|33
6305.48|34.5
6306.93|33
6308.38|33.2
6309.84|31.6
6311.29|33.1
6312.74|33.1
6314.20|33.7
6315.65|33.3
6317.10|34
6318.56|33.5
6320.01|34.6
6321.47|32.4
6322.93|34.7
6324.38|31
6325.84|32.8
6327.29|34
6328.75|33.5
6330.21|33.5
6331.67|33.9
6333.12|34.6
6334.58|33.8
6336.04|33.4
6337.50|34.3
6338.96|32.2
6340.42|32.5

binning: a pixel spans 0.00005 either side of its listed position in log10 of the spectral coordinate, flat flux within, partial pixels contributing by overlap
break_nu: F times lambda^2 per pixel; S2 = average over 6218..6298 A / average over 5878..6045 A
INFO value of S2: 1.08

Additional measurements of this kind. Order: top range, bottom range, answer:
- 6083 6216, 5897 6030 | 1.10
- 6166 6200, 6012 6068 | 1.04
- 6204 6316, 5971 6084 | 1.03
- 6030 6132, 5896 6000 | 1.09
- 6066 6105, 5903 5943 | 1.10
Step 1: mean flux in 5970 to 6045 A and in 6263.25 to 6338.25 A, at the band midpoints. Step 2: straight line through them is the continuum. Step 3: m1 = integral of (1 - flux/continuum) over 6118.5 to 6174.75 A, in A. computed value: -2.8 A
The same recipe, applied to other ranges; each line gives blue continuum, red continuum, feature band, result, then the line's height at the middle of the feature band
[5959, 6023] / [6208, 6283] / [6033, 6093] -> -3.18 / 32.8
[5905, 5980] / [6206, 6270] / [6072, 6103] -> -2.28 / 32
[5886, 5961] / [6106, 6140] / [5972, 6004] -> 0.34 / 33.4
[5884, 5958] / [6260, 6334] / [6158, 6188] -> -0.80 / 33.4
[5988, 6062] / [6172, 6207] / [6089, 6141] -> -1.70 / 33.7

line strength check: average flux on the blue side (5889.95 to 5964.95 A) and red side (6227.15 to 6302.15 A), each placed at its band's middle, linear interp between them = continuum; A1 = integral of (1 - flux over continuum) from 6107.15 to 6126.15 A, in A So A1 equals -1.2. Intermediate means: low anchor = 32.7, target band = 35.1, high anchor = 33.4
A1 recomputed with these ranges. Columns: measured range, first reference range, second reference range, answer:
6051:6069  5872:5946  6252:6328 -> -0.68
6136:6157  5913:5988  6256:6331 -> -1.26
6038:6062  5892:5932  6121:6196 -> -0.57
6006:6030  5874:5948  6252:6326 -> 0.04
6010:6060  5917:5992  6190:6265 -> -1.94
